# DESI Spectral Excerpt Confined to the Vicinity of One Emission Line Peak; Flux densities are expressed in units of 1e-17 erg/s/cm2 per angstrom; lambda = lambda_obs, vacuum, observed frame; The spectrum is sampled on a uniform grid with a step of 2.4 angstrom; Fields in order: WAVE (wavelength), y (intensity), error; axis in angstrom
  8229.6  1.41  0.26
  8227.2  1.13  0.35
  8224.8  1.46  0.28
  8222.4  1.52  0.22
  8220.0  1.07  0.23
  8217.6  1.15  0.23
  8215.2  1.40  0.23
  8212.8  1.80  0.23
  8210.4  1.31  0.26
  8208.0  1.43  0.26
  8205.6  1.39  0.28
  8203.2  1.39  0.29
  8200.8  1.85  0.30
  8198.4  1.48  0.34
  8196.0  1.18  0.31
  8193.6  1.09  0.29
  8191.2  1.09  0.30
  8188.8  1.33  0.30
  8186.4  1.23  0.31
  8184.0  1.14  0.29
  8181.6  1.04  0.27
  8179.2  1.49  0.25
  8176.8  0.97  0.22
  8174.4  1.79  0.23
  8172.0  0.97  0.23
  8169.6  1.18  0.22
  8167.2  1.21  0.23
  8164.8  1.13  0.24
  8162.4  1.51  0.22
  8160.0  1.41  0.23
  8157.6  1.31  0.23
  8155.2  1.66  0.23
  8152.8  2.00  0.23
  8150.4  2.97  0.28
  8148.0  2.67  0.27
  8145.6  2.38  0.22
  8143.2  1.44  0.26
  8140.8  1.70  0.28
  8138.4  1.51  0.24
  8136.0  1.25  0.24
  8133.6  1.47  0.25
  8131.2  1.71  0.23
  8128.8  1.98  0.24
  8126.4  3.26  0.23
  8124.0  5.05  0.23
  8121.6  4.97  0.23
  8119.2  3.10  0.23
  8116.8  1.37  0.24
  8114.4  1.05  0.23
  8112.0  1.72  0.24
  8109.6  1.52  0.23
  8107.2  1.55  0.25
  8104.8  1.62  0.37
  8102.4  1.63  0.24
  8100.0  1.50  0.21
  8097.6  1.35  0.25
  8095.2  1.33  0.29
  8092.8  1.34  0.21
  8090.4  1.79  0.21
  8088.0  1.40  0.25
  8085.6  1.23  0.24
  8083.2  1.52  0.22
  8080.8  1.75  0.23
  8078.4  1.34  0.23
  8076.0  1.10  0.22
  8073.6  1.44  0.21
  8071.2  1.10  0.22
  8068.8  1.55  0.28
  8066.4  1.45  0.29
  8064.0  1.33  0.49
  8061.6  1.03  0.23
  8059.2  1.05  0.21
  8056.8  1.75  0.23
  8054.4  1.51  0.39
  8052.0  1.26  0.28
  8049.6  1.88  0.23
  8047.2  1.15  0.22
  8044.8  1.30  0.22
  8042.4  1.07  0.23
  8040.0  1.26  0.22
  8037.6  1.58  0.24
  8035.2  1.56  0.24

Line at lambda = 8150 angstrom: [N II] 6583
